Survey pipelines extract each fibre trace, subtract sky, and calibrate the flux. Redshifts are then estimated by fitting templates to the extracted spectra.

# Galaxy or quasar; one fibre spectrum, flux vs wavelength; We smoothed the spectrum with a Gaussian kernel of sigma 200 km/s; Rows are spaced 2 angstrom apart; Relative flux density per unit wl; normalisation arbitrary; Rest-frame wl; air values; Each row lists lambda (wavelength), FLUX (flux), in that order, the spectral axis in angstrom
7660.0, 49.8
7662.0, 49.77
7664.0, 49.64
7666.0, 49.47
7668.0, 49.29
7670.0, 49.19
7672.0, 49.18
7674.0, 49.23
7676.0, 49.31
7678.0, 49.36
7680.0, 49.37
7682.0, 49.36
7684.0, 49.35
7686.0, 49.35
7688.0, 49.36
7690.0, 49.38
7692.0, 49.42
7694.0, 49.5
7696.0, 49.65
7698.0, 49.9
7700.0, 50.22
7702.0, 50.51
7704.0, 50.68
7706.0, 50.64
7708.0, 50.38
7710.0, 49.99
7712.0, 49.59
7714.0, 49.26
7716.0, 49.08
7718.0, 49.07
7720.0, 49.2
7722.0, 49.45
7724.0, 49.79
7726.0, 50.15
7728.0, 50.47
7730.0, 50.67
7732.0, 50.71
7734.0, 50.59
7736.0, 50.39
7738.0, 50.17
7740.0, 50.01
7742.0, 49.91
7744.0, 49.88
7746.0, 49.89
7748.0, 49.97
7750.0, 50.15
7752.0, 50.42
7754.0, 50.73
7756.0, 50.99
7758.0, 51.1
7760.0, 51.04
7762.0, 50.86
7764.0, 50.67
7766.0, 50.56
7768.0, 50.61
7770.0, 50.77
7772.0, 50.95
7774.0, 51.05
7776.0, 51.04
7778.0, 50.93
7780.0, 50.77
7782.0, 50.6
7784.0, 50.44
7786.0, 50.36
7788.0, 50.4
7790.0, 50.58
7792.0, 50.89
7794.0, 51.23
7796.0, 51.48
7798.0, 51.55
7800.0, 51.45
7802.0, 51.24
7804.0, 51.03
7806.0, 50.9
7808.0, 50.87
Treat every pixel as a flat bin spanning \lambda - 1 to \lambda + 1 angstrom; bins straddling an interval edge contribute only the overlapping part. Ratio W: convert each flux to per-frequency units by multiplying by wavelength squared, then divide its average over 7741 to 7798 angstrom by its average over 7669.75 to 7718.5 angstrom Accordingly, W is 1.0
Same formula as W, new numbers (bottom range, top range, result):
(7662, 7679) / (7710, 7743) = 1.03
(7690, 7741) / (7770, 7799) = 1.04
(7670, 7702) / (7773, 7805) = 1.06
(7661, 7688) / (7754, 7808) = 1.06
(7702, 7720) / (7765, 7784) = 1.04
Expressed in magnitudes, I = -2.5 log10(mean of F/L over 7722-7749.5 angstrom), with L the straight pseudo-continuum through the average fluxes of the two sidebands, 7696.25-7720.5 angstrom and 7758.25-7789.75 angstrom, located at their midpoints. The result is 0.001 mag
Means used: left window 49.9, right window 50.7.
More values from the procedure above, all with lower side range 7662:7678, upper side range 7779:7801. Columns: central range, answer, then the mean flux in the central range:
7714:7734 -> 0.00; 49.9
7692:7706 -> -0.01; 50.1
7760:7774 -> 0.00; 50.8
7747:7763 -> 0.00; 50.7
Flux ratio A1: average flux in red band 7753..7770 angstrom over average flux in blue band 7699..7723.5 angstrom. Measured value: 1.0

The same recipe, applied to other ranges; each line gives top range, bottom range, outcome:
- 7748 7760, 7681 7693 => 1.03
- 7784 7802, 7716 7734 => 1.02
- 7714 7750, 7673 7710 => 1.00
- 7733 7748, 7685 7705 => 1.01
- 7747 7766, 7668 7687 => 1.03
